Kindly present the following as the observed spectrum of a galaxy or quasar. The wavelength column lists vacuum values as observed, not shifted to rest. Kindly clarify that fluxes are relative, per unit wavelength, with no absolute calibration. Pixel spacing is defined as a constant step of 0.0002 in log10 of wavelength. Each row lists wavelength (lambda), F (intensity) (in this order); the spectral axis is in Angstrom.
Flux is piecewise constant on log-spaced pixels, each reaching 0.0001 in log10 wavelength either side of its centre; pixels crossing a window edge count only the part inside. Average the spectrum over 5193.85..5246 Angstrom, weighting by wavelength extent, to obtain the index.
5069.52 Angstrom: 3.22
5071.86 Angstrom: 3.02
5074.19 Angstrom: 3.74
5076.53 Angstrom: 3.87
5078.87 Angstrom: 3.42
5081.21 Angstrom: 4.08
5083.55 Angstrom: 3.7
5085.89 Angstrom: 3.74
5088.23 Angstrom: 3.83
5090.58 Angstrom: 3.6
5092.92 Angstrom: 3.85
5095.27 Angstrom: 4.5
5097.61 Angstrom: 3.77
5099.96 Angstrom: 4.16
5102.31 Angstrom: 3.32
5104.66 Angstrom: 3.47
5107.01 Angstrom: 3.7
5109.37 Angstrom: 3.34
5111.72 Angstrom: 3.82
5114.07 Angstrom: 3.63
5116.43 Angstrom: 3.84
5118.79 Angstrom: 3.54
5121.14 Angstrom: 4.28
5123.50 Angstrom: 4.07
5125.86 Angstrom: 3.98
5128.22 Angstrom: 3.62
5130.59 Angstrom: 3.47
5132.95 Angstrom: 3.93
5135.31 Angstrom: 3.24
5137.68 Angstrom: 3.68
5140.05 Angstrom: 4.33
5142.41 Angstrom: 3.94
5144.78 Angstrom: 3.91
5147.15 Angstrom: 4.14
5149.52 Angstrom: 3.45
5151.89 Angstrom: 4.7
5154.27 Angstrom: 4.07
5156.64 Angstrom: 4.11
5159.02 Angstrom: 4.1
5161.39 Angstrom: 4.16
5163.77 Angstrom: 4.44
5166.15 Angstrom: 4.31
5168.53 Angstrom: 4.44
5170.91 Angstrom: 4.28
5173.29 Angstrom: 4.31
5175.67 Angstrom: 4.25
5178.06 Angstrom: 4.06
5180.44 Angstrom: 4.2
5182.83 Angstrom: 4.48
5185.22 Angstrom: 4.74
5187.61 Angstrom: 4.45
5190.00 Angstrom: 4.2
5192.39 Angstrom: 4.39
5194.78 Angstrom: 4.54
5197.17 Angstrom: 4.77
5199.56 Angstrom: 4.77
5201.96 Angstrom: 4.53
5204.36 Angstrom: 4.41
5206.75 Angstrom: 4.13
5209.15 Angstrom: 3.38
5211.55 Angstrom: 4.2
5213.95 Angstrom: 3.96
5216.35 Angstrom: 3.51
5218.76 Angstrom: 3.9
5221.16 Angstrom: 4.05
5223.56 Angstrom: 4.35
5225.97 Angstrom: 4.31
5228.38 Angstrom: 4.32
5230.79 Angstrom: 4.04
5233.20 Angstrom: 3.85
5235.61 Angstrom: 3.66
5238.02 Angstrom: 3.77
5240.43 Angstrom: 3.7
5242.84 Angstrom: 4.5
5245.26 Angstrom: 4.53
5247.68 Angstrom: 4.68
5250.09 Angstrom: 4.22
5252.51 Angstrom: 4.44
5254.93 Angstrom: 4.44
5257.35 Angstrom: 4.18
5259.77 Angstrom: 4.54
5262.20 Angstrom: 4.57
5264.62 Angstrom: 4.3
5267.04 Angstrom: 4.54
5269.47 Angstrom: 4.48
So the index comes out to 4.14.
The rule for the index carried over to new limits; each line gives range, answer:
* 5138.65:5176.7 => 4.18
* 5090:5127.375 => 3.81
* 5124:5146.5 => 3.81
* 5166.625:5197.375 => 4.38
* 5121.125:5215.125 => 4.16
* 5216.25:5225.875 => 4.04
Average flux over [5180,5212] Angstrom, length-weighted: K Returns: 4.38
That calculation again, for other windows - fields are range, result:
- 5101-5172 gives 3.91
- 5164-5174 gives 4.35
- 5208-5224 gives 3.89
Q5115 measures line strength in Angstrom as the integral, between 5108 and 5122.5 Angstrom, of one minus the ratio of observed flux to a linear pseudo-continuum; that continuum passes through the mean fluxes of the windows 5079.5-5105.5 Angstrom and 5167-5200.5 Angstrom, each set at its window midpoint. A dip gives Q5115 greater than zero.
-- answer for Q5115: 0.8 Angstrom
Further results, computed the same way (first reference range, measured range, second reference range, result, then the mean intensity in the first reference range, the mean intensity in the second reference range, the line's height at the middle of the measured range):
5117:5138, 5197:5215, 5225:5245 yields -1.3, 3.76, 4.04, 3.96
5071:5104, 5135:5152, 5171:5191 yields 0.8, 3.76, 4.33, 4.1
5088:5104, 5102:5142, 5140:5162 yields 2.3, 3.85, 4.08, 3.96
